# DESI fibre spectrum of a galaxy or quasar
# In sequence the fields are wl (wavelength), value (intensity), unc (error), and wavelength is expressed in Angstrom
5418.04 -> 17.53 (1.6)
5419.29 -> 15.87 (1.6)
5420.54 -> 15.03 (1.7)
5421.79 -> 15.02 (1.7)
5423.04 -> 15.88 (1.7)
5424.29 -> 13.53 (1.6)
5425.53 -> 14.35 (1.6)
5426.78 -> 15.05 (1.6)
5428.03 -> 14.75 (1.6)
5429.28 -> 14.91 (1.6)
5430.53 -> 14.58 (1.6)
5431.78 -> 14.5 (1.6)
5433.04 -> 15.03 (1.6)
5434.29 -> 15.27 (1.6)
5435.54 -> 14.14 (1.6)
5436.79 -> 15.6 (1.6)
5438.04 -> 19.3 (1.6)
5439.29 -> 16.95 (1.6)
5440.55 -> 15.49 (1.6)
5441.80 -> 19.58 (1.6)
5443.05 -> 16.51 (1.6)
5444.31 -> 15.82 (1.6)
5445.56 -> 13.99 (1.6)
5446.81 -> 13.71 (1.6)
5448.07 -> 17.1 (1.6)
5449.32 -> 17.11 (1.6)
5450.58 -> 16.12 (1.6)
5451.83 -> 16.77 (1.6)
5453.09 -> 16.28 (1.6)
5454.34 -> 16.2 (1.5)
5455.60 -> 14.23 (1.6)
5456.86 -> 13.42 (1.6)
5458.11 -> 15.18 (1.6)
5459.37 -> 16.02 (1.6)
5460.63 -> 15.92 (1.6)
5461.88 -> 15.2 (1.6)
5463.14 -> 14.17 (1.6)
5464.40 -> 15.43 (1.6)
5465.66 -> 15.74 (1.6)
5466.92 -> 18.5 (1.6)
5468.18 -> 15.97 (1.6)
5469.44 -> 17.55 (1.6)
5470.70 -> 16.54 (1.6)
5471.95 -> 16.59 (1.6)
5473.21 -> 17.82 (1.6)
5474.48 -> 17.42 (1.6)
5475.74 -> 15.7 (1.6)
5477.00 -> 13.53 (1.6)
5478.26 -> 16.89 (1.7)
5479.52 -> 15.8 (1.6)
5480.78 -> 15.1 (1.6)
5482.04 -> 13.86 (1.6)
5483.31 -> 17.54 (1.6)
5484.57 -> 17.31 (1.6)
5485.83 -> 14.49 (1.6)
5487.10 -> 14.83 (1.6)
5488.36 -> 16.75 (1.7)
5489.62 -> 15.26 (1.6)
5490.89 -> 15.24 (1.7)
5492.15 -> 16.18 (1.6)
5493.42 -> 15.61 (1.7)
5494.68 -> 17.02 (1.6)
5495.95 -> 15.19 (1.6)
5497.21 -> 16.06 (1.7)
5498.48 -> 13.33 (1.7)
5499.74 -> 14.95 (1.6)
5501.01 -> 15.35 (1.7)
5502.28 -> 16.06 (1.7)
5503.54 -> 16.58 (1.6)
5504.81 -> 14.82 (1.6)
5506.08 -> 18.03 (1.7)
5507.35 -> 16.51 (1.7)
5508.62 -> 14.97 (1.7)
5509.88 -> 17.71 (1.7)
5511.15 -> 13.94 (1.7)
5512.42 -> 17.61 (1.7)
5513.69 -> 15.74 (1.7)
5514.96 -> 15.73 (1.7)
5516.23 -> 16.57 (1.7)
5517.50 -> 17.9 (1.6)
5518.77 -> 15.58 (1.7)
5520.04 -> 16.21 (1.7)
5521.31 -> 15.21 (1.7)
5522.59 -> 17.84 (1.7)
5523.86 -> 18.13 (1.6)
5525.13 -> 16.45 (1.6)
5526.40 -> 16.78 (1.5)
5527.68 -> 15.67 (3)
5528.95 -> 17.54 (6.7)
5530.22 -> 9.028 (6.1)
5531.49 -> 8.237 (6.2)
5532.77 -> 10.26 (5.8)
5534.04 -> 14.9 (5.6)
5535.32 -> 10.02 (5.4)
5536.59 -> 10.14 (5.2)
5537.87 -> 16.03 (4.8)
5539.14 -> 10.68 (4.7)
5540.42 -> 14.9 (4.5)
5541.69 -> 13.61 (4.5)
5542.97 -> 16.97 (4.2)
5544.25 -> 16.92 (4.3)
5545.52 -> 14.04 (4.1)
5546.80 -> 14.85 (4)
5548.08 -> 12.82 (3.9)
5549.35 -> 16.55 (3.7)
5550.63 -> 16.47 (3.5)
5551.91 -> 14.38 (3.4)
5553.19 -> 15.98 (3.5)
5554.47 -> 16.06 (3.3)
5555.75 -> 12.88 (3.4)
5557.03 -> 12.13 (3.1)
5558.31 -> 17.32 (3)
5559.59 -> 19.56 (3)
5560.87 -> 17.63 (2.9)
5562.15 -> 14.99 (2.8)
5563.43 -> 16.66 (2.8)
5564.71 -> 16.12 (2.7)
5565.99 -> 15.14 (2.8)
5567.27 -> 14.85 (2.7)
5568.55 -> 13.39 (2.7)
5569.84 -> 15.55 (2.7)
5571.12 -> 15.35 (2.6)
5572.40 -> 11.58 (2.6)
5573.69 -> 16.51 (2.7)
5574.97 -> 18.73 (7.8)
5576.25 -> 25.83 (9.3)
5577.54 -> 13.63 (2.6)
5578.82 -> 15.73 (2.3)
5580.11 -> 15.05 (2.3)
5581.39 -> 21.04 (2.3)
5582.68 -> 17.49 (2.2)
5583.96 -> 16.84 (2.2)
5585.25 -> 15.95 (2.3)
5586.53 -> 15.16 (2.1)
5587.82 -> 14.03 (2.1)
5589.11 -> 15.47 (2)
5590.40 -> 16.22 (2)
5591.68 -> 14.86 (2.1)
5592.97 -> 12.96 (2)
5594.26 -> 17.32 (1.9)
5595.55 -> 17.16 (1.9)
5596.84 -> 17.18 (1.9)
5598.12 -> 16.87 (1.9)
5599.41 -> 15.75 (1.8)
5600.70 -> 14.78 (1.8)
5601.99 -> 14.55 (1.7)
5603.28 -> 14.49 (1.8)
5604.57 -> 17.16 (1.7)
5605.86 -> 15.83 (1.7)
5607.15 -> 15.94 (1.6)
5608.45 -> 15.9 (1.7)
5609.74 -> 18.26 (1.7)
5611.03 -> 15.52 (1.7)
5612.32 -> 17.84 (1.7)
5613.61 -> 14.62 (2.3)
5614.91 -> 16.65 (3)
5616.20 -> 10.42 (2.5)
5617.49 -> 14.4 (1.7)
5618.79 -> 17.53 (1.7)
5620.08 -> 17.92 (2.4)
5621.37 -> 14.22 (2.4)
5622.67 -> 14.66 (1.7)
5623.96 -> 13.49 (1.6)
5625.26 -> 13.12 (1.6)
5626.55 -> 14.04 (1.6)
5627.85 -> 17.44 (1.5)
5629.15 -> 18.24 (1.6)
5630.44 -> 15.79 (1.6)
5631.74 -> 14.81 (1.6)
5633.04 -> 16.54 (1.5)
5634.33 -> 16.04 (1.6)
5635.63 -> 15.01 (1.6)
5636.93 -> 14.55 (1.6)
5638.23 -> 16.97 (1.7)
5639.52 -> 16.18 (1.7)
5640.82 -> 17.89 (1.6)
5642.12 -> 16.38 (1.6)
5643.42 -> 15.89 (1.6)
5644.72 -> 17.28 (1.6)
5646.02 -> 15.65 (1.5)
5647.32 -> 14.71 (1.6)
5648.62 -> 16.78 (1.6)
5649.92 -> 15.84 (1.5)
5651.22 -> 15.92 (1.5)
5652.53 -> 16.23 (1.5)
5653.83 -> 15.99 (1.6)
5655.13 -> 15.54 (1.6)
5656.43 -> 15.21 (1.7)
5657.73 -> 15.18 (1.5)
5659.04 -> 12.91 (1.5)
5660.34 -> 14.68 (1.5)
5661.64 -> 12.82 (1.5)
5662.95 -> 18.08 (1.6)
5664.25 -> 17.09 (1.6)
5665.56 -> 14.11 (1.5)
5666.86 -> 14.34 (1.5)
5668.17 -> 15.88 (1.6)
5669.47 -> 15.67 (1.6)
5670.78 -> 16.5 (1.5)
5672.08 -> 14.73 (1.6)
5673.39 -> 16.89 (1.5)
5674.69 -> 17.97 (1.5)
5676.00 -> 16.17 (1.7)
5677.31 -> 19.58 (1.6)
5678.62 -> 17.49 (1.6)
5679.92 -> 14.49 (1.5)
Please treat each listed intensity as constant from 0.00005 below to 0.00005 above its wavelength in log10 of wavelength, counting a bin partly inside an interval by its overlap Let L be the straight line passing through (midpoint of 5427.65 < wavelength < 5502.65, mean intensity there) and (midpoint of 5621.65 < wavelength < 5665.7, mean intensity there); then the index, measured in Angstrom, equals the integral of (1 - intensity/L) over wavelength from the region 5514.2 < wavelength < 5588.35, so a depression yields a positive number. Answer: 1.6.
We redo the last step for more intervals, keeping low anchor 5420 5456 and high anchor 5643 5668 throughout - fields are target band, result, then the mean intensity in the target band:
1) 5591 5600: -0.29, 16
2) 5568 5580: -0.53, 16.2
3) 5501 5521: -0.82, 16.2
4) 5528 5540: 2.73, 12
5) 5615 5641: 0.10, 15.4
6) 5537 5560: 0.78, 15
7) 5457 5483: -0.52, 15.9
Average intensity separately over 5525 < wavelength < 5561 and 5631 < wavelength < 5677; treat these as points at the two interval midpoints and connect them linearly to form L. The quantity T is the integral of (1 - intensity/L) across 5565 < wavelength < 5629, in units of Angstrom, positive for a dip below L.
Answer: -3.24 Angstrom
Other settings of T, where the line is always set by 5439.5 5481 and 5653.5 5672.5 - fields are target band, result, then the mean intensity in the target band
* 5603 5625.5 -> -0.1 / 15.5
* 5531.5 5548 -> 2.4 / 13.4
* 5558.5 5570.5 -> -0.3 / 16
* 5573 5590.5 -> -1.6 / 17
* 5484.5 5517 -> 0.1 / 15.8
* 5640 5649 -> -0.6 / 16.3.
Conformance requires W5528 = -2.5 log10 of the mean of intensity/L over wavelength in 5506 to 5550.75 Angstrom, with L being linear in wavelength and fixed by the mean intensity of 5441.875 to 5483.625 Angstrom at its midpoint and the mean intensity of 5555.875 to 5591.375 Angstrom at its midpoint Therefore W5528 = 0.08 mag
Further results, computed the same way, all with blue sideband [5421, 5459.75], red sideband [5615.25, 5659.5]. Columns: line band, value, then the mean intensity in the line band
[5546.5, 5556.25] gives 0.04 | 15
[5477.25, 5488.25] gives -0.01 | 15.7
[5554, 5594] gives -0.03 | 16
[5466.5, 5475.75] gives -0.10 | 17.1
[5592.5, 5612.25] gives -0.03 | 16.1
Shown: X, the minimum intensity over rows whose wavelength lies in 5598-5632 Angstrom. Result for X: 10.42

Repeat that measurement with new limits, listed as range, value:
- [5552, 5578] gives 11.58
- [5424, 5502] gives 13.33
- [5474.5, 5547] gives 8.237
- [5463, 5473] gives 14.17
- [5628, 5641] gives 14.55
